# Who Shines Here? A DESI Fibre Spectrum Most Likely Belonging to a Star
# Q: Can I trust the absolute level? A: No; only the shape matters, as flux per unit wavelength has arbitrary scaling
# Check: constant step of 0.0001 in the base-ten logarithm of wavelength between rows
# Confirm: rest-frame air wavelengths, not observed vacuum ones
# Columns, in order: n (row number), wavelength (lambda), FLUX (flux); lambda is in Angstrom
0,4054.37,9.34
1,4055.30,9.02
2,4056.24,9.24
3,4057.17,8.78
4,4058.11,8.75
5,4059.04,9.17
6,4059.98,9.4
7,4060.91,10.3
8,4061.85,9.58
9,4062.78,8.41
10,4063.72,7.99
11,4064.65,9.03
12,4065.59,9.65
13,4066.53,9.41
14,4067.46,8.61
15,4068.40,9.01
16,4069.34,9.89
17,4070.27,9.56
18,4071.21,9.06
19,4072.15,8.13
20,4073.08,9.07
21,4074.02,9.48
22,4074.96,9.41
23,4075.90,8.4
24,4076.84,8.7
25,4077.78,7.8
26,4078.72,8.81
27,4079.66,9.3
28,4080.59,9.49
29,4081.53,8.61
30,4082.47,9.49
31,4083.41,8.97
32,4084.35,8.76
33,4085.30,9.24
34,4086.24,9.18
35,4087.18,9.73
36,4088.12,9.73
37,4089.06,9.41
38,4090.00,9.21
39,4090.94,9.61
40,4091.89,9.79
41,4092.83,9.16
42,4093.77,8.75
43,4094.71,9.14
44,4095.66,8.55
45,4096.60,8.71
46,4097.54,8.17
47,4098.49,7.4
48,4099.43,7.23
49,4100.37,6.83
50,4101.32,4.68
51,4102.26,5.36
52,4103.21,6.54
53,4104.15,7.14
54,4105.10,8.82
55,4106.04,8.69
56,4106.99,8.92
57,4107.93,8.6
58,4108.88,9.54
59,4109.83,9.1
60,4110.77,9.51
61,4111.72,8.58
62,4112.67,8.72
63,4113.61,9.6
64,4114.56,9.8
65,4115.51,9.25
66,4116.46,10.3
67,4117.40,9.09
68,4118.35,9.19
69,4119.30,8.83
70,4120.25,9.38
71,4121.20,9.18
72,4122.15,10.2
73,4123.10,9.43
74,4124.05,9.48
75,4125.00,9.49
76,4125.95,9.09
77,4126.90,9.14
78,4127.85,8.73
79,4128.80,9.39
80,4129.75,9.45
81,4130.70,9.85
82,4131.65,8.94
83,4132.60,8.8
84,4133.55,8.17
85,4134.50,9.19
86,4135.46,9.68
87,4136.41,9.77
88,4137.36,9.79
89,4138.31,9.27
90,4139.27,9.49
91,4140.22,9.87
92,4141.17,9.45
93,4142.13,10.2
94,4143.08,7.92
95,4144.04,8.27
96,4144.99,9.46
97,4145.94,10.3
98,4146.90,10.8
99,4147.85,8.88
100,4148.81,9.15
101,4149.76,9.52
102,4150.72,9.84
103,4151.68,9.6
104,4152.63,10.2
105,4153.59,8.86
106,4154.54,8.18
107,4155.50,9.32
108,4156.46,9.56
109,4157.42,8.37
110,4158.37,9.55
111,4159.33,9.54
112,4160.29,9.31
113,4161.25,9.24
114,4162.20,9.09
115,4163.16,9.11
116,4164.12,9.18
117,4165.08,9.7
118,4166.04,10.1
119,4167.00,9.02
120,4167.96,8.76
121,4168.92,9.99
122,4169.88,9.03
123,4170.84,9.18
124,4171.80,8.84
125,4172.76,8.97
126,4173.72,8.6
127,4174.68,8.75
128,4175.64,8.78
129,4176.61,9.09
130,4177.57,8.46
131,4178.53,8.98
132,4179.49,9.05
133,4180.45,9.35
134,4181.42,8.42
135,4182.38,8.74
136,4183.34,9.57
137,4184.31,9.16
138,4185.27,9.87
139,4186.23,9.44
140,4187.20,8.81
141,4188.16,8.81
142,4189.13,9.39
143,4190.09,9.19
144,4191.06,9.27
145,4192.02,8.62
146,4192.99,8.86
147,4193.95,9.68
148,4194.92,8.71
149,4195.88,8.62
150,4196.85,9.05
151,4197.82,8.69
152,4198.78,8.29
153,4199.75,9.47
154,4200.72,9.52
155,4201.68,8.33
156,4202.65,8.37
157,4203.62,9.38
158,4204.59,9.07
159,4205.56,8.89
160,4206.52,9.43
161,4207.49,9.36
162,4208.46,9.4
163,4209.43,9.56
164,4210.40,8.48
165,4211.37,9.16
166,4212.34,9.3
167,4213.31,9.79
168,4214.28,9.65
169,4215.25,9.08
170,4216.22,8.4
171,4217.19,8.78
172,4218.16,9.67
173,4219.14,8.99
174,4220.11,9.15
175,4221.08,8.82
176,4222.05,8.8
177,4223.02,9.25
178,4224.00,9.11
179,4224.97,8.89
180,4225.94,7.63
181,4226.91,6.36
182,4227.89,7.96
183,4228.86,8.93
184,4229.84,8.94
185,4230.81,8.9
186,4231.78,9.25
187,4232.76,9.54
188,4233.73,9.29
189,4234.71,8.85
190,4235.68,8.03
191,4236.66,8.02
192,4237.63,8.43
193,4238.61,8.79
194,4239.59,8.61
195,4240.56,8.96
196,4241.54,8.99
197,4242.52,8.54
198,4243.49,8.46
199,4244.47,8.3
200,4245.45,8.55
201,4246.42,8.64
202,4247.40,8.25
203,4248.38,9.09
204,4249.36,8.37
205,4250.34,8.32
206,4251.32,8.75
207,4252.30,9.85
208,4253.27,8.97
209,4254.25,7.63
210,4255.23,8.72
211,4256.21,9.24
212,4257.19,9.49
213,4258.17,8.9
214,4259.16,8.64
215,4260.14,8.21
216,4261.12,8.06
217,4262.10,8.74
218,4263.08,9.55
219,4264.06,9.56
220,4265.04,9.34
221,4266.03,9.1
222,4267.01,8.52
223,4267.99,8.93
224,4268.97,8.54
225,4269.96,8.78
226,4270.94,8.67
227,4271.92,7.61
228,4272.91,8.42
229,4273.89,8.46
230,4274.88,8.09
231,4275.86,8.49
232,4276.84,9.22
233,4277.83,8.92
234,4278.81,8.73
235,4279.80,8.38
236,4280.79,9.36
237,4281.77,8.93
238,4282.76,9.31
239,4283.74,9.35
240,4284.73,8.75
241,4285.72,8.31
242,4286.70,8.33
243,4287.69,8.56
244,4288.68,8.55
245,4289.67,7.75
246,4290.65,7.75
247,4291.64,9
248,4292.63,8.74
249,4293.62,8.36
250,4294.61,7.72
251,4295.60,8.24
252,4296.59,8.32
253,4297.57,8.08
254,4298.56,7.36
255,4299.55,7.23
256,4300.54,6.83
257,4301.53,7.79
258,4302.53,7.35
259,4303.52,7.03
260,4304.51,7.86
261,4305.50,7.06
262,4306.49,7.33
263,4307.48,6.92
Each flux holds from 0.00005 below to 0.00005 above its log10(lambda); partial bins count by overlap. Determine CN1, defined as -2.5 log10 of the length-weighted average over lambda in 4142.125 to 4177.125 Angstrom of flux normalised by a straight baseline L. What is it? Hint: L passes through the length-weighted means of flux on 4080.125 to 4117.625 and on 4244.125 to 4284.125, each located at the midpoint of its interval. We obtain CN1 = -0.06 mag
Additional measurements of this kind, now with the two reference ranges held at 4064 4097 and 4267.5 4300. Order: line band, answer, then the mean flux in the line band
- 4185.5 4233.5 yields -0.03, 8.97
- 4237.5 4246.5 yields 0.00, 8.64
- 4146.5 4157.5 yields -0.06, 9.38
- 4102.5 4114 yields 0.05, 8.57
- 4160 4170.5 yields -0.06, 9.32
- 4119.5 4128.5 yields -0.04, 9.33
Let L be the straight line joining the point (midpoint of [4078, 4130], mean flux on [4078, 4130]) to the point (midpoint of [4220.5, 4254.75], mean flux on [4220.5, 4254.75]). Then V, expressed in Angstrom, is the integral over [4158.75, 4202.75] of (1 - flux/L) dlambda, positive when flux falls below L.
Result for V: -1.8 Angstrom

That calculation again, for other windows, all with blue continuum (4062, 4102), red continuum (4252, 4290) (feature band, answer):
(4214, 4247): 0.1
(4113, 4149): -2.5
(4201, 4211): -0.3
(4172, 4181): -0.1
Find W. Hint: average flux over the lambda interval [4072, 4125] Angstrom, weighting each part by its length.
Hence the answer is 8.8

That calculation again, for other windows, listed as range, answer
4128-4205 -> 9.18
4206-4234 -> 8.96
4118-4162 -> 9.33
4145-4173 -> 9.36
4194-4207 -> 8.94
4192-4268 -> 8.85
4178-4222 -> 9.08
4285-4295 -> 8.32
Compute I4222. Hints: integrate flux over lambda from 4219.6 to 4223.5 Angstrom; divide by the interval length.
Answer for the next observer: 9.02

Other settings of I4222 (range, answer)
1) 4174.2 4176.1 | 8.77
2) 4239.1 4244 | 8.71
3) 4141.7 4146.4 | 9.23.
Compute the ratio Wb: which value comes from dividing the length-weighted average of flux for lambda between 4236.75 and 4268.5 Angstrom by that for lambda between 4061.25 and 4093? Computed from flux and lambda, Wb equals 0.96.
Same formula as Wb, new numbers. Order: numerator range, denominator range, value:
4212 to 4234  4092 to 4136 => 1.02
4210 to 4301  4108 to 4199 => 0.94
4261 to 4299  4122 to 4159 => 0.92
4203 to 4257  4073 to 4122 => 1.01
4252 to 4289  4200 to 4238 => 0.99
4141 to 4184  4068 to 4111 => 1.06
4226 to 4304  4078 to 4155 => 0.95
